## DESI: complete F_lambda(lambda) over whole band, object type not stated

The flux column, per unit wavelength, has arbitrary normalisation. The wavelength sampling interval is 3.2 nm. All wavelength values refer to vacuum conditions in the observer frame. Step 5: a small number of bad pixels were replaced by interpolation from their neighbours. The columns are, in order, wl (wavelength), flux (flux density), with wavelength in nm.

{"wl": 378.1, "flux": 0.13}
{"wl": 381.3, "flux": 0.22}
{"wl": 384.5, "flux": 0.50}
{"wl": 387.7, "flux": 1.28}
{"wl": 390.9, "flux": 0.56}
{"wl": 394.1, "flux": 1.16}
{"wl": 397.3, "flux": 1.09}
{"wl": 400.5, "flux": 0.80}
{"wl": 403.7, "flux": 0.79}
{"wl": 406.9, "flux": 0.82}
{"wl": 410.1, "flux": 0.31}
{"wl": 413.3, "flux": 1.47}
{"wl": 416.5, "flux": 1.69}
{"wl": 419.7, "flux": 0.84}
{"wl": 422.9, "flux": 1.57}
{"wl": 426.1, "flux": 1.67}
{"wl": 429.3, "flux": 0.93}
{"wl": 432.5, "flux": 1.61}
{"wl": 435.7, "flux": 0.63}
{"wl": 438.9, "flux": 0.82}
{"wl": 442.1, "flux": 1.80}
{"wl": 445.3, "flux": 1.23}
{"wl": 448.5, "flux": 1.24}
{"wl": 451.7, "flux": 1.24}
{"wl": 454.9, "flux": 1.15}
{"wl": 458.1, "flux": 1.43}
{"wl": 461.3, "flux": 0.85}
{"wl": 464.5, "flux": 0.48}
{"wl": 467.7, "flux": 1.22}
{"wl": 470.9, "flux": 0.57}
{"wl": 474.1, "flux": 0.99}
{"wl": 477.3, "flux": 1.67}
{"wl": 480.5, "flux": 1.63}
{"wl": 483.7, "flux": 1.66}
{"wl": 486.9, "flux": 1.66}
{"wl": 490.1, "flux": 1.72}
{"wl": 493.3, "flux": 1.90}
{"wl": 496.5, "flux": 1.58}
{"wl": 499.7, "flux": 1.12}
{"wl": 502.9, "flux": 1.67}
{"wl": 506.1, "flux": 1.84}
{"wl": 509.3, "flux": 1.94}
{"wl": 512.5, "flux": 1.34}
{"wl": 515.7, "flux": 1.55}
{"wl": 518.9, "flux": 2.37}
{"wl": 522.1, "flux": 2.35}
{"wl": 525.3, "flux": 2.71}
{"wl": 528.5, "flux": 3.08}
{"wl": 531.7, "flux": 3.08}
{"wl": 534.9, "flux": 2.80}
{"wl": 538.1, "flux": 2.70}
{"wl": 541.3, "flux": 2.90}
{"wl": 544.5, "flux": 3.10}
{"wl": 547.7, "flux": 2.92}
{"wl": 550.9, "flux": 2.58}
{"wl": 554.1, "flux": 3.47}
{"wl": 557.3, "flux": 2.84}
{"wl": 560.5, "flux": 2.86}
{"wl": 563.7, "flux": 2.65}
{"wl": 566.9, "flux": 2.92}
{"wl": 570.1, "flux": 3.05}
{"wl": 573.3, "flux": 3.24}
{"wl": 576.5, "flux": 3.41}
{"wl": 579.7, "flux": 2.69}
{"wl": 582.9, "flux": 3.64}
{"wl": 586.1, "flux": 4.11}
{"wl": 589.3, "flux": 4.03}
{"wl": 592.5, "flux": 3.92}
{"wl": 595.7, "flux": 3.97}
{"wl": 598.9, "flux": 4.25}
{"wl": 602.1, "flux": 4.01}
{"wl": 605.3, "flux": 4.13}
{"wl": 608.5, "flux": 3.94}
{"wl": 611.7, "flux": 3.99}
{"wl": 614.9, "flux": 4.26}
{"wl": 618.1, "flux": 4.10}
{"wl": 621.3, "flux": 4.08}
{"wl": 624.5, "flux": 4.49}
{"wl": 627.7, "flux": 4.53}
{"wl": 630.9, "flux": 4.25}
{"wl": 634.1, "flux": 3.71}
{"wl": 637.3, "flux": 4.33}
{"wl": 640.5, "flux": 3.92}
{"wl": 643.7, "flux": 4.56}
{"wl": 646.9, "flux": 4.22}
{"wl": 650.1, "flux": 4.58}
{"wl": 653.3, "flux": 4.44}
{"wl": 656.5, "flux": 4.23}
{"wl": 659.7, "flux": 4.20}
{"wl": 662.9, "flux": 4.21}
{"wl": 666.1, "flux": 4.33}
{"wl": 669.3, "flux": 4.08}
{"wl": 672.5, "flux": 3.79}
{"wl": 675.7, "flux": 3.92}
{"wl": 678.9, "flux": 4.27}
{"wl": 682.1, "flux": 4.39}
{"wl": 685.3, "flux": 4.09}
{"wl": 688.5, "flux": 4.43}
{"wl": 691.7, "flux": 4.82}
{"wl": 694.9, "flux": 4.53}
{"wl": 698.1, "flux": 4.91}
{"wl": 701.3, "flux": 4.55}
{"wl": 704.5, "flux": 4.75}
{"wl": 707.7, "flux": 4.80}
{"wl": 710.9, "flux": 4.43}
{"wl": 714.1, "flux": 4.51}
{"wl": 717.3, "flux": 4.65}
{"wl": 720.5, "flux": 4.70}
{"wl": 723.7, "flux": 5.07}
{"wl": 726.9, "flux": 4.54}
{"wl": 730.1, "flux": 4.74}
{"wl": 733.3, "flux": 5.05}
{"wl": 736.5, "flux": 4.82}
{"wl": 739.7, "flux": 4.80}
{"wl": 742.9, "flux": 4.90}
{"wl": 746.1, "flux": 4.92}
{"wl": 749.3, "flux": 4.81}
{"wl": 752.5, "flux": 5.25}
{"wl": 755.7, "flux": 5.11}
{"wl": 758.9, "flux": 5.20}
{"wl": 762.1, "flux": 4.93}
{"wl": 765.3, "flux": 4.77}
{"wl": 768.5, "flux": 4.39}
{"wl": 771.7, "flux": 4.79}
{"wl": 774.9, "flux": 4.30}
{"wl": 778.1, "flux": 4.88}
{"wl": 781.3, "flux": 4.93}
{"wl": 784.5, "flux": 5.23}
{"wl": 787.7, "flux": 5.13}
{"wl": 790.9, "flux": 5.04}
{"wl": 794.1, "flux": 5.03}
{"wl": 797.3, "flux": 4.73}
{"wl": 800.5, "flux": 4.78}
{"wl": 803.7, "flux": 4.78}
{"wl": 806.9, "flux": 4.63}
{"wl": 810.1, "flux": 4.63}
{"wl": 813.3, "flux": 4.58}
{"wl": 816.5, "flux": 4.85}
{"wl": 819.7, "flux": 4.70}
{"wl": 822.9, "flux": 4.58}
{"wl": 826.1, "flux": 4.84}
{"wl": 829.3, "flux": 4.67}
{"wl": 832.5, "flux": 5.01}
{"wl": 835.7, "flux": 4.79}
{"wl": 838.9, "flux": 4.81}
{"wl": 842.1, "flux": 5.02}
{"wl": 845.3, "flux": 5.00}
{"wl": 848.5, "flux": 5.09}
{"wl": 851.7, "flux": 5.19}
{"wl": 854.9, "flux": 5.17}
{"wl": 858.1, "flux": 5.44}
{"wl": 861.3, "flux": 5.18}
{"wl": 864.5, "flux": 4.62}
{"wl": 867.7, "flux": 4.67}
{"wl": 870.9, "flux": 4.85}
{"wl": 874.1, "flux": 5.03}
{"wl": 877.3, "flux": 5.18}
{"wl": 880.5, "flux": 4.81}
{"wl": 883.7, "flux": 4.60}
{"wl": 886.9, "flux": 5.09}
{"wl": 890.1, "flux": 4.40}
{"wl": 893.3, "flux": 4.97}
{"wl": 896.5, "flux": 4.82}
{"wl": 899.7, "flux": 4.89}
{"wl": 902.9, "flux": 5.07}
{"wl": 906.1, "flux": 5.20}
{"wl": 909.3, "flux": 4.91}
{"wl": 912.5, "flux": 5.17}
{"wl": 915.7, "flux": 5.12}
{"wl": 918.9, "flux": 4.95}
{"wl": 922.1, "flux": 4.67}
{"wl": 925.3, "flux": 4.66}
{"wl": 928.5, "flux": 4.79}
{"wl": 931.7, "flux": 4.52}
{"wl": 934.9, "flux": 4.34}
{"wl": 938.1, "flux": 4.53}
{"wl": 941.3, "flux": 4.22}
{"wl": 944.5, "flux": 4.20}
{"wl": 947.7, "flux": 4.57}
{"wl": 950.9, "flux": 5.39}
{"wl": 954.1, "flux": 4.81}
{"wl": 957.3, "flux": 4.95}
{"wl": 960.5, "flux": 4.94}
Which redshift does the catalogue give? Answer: 0.301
